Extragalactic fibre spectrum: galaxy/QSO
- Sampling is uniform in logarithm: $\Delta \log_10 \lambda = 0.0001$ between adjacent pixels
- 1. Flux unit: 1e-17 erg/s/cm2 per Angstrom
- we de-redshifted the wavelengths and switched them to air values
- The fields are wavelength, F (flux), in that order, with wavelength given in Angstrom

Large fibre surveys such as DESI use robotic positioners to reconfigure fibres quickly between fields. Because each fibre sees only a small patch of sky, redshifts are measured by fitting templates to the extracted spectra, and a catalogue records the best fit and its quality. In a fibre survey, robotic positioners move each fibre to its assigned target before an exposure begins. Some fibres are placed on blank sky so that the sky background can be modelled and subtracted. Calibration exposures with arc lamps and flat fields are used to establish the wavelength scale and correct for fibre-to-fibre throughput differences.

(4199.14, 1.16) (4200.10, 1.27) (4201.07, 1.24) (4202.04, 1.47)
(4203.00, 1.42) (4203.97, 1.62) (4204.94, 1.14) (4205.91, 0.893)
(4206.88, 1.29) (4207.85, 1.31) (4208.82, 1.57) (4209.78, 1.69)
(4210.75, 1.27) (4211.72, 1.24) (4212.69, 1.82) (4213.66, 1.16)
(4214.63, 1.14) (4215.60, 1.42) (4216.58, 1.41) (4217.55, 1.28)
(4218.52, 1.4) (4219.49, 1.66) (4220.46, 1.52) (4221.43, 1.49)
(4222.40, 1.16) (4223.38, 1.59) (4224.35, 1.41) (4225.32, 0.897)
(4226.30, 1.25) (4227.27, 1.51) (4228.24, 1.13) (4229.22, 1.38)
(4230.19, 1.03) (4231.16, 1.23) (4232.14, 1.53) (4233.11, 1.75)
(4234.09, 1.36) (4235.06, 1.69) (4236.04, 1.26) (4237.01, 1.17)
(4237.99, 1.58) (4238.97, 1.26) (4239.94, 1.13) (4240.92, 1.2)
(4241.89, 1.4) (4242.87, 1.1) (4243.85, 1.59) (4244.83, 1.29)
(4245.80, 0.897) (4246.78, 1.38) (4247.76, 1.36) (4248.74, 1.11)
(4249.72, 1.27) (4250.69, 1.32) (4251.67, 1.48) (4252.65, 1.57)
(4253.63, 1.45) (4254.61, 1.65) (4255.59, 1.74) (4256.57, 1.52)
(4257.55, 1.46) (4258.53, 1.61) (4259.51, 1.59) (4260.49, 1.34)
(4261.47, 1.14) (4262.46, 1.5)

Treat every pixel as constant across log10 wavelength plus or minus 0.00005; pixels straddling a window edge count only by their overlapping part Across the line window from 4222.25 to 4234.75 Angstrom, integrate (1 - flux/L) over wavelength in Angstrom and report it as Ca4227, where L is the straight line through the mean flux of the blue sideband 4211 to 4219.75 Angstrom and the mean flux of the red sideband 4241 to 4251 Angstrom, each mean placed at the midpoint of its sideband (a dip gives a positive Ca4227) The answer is 0.0 Angstrom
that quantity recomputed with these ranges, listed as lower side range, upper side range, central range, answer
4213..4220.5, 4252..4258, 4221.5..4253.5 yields 3.3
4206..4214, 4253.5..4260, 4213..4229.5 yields 1.1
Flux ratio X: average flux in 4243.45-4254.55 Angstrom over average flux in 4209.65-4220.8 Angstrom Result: 1.0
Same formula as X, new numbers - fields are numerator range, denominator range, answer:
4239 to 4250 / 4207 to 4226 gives 0.90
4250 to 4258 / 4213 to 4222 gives 1.09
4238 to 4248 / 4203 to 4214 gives 0.93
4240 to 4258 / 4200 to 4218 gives 1.01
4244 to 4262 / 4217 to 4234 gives 1.03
